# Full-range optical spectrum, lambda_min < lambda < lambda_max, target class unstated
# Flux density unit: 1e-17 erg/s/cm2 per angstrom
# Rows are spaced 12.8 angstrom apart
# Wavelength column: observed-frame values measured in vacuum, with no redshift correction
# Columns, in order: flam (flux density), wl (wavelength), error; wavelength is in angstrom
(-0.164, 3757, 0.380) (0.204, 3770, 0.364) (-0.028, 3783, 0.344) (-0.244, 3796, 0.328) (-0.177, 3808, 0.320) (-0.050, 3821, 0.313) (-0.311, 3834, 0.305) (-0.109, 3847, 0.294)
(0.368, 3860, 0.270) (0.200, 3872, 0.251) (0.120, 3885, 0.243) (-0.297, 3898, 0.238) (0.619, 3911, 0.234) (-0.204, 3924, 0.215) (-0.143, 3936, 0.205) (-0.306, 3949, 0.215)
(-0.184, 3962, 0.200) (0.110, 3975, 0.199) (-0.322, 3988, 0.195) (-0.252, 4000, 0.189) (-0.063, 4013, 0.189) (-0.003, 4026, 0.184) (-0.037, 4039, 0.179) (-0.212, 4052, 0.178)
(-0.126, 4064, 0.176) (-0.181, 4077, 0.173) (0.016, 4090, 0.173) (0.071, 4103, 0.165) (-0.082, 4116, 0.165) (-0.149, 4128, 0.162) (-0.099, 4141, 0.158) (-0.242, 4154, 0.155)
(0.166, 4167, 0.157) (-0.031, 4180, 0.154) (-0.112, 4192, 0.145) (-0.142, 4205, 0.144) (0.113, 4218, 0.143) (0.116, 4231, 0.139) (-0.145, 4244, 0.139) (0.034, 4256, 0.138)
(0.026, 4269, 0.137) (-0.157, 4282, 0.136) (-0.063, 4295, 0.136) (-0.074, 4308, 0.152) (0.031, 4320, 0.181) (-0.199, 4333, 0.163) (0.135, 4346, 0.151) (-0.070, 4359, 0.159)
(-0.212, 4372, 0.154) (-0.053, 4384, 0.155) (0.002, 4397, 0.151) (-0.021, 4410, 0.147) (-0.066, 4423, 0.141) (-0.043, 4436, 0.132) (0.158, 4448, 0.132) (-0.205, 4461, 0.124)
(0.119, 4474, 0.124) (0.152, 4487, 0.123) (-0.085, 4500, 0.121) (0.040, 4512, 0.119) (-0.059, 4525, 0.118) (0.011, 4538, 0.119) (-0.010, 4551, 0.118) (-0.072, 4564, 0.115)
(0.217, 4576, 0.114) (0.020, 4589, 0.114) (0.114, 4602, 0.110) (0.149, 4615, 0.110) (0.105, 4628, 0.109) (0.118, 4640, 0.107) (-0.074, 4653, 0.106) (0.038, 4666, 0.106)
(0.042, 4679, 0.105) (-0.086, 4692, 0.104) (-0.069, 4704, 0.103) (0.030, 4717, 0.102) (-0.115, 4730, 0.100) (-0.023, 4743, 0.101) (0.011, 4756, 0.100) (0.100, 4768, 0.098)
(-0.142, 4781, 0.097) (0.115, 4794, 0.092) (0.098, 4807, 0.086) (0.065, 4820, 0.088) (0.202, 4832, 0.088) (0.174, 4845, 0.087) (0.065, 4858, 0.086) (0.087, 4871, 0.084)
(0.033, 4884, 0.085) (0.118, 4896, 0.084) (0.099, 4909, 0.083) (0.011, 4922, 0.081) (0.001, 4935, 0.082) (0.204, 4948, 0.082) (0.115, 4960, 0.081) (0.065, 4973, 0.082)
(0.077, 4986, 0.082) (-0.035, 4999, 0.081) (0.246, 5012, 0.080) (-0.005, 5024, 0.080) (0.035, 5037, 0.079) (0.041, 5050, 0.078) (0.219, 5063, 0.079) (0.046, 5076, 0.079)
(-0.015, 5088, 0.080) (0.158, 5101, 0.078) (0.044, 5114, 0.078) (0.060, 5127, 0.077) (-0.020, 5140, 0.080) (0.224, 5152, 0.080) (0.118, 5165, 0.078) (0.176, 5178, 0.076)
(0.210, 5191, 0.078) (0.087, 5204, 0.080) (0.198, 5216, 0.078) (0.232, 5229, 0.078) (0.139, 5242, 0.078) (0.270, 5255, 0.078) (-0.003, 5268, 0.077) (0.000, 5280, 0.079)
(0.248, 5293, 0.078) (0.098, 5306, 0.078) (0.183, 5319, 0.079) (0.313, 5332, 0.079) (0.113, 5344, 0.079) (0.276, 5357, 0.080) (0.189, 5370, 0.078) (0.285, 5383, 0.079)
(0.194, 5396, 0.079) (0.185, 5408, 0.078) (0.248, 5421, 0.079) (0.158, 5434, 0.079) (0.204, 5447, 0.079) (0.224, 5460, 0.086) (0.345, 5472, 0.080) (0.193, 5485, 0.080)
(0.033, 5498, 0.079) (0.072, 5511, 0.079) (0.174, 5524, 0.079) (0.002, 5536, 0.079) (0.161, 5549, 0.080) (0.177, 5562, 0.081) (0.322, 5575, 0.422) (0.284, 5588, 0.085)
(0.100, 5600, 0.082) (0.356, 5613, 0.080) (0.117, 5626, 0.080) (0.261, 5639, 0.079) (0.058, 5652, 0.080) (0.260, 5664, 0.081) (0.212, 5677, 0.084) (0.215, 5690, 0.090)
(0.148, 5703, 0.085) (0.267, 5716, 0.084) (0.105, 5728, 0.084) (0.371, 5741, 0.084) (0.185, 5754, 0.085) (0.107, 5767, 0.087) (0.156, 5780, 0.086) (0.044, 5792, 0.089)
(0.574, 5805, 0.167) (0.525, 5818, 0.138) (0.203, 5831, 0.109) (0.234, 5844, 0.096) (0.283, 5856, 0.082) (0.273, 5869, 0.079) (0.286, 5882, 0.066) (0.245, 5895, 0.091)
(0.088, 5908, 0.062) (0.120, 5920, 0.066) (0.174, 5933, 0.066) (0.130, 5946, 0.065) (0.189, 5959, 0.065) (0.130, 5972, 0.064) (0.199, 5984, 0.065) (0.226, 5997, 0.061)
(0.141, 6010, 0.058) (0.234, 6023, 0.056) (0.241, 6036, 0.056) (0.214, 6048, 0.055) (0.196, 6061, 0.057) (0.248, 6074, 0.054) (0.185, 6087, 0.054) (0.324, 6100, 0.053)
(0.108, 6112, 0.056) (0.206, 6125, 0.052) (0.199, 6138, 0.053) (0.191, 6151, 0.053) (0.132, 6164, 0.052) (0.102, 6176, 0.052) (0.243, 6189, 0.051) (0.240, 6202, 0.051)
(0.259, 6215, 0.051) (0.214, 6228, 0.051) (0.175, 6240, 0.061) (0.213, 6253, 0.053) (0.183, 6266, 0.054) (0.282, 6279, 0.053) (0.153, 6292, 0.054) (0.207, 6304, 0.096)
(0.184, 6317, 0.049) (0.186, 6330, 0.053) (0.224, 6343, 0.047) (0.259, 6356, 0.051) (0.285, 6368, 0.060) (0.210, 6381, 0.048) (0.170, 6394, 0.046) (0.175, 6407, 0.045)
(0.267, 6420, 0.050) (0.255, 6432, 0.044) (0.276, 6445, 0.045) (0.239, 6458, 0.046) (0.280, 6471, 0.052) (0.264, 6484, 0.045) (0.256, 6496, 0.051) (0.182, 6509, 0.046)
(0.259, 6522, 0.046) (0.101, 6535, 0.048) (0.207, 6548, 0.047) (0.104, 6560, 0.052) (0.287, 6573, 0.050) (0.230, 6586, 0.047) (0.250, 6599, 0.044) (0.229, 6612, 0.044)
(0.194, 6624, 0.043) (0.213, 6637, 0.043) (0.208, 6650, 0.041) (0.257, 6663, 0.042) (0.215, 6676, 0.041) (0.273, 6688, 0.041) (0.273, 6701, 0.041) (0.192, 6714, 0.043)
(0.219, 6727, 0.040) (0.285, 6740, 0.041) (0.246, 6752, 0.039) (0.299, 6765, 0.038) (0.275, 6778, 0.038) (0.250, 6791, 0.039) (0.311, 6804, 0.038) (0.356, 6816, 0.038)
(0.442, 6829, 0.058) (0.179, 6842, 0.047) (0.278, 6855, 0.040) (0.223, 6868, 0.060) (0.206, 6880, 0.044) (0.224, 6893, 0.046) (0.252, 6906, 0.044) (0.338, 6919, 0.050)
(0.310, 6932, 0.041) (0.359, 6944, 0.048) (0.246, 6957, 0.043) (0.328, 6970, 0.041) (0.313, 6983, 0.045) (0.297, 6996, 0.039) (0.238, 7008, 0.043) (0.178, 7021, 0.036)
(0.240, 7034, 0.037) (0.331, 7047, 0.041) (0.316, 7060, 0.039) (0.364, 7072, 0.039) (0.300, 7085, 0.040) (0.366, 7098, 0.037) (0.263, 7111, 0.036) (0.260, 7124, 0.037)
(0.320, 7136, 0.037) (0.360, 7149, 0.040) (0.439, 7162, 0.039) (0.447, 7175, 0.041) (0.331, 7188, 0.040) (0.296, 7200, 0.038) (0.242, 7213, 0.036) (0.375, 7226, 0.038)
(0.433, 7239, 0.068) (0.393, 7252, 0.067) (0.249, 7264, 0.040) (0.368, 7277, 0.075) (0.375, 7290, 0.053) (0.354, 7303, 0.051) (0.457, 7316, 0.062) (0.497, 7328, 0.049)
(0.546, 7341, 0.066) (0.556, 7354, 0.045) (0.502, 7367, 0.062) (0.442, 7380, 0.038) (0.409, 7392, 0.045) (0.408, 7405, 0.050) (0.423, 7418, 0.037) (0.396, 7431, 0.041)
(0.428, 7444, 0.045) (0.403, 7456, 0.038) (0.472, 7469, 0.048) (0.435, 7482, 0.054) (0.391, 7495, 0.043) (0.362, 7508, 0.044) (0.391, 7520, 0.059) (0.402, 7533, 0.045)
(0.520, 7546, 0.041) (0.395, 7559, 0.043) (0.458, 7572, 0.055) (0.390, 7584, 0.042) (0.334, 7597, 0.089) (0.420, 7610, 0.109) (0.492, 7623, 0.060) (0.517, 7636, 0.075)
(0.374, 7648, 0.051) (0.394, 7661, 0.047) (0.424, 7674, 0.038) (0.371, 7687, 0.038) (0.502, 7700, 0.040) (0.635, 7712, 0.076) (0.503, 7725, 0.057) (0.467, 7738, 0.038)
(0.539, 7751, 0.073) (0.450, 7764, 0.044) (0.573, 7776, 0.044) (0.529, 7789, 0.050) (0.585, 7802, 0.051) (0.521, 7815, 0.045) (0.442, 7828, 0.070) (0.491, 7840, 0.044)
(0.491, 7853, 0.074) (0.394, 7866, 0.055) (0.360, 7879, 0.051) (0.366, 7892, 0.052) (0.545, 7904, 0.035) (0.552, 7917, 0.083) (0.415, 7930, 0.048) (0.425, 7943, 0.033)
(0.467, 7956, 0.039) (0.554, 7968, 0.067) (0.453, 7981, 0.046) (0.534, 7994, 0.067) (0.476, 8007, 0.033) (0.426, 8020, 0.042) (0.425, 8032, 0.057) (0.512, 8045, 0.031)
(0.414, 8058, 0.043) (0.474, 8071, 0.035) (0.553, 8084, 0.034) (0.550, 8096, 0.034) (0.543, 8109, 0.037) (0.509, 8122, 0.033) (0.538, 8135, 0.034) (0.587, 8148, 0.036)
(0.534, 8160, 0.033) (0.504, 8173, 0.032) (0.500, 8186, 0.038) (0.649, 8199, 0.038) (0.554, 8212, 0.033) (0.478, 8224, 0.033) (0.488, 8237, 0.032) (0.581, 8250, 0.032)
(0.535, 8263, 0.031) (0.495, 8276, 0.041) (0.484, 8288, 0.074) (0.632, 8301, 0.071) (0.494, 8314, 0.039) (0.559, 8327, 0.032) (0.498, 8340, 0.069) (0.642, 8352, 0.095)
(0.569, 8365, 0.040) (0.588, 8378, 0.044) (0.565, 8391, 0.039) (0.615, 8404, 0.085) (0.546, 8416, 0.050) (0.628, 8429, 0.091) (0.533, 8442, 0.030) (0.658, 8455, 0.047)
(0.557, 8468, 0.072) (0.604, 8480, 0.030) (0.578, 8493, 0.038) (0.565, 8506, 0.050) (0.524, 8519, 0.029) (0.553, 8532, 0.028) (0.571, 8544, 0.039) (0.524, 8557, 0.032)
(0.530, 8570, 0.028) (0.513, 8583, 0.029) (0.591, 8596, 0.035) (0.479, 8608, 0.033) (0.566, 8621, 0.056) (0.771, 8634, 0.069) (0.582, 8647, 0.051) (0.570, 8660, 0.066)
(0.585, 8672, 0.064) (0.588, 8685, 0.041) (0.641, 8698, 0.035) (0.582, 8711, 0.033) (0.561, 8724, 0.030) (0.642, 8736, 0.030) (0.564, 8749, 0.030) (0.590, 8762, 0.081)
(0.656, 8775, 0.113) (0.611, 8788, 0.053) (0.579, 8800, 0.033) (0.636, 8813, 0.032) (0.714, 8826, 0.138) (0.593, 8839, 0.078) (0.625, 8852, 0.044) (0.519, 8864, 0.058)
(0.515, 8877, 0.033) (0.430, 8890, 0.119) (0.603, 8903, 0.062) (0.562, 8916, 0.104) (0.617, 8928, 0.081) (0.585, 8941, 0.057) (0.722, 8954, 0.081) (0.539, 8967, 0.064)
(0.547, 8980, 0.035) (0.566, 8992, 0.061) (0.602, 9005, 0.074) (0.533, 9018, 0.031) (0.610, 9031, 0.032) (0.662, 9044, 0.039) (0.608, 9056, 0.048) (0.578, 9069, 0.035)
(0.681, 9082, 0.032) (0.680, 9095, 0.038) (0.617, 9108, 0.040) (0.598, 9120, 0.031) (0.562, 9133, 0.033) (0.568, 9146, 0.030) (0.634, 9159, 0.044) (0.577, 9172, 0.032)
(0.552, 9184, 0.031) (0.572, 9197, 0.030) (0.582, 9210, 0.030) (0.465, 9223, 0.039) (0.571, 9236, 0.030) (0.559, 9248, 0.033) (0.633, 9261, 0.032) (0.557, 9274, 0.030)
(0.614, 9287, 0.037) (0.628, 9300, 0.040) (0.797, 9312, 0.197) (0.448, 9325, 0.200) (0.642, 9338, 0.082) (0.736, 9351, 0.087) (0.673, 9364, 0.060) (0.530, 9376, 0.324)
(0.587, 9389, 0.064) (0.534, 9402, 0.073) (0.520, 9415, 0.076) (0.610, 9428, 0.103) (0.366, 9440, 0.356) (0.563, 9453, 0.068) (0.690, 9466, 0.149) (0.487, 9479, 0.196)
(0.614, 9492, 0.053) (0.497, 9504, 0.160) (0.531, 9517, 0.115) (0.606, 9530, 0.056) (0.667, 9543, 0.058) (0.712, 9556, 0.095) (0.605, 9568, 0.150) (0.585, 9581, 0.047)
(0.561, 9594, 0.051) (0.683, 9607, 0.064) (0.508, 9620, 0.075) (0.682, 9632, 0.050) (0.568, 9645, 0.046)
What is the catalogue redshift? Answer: 0.831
